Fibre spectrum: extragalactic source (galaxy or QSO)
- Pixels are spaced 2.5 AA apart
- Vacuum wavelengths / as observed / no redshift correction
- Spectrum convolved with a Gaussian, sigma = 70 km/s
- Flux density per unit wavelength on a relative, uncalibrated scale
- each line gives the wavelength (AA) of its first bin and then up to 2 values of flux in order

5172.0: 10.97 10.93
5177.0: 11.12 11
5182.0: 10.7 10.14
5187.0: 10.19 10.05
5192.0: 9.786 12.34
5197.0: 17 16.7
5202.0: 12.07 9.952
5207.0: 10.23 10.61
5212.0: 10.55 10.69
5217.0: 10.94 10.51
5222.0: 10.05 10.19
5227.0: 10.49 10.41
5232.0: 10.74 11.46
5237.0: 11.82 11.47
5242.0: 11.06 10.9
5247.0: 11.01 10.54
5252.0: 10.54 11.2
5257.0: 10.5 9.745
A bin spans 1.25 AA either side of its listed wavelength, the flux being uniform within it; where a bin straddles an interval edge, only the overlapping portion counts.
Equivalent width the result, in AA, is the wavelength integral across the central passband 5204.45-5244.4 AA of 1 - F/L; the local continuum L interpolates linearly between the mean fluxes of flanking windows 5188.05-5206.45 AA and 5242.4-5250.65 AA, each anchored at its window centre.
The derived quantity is 2.8 AA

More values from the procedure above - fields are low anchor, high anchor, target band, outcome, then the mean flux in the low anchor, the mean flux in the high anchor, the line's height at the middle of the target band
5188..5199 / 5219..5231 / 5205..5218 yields 0.8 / 12.5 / 10.3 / 11.3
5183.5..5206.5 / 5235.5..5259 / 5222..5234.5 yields 0.9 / 12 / 11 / 11.3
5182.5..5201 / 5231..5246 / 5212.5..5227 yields 1.5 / 12.2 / 11.2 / 11.6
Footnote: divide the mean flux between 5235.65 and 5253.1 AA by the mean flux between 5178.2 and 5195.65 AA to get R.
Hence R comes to 1.0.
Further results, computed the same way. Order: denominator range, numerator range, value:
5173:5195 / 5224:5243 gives 1.03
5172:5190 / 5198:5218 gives 1.09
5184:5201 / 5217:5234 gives 0.85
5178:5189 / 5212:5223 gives 1.01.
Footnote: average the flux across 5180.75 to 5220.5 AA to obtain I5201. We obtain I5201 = 11.4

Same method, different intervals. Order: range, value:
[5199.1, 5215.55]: 11.3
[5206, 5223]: 10.5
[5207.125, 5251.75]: 10.8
